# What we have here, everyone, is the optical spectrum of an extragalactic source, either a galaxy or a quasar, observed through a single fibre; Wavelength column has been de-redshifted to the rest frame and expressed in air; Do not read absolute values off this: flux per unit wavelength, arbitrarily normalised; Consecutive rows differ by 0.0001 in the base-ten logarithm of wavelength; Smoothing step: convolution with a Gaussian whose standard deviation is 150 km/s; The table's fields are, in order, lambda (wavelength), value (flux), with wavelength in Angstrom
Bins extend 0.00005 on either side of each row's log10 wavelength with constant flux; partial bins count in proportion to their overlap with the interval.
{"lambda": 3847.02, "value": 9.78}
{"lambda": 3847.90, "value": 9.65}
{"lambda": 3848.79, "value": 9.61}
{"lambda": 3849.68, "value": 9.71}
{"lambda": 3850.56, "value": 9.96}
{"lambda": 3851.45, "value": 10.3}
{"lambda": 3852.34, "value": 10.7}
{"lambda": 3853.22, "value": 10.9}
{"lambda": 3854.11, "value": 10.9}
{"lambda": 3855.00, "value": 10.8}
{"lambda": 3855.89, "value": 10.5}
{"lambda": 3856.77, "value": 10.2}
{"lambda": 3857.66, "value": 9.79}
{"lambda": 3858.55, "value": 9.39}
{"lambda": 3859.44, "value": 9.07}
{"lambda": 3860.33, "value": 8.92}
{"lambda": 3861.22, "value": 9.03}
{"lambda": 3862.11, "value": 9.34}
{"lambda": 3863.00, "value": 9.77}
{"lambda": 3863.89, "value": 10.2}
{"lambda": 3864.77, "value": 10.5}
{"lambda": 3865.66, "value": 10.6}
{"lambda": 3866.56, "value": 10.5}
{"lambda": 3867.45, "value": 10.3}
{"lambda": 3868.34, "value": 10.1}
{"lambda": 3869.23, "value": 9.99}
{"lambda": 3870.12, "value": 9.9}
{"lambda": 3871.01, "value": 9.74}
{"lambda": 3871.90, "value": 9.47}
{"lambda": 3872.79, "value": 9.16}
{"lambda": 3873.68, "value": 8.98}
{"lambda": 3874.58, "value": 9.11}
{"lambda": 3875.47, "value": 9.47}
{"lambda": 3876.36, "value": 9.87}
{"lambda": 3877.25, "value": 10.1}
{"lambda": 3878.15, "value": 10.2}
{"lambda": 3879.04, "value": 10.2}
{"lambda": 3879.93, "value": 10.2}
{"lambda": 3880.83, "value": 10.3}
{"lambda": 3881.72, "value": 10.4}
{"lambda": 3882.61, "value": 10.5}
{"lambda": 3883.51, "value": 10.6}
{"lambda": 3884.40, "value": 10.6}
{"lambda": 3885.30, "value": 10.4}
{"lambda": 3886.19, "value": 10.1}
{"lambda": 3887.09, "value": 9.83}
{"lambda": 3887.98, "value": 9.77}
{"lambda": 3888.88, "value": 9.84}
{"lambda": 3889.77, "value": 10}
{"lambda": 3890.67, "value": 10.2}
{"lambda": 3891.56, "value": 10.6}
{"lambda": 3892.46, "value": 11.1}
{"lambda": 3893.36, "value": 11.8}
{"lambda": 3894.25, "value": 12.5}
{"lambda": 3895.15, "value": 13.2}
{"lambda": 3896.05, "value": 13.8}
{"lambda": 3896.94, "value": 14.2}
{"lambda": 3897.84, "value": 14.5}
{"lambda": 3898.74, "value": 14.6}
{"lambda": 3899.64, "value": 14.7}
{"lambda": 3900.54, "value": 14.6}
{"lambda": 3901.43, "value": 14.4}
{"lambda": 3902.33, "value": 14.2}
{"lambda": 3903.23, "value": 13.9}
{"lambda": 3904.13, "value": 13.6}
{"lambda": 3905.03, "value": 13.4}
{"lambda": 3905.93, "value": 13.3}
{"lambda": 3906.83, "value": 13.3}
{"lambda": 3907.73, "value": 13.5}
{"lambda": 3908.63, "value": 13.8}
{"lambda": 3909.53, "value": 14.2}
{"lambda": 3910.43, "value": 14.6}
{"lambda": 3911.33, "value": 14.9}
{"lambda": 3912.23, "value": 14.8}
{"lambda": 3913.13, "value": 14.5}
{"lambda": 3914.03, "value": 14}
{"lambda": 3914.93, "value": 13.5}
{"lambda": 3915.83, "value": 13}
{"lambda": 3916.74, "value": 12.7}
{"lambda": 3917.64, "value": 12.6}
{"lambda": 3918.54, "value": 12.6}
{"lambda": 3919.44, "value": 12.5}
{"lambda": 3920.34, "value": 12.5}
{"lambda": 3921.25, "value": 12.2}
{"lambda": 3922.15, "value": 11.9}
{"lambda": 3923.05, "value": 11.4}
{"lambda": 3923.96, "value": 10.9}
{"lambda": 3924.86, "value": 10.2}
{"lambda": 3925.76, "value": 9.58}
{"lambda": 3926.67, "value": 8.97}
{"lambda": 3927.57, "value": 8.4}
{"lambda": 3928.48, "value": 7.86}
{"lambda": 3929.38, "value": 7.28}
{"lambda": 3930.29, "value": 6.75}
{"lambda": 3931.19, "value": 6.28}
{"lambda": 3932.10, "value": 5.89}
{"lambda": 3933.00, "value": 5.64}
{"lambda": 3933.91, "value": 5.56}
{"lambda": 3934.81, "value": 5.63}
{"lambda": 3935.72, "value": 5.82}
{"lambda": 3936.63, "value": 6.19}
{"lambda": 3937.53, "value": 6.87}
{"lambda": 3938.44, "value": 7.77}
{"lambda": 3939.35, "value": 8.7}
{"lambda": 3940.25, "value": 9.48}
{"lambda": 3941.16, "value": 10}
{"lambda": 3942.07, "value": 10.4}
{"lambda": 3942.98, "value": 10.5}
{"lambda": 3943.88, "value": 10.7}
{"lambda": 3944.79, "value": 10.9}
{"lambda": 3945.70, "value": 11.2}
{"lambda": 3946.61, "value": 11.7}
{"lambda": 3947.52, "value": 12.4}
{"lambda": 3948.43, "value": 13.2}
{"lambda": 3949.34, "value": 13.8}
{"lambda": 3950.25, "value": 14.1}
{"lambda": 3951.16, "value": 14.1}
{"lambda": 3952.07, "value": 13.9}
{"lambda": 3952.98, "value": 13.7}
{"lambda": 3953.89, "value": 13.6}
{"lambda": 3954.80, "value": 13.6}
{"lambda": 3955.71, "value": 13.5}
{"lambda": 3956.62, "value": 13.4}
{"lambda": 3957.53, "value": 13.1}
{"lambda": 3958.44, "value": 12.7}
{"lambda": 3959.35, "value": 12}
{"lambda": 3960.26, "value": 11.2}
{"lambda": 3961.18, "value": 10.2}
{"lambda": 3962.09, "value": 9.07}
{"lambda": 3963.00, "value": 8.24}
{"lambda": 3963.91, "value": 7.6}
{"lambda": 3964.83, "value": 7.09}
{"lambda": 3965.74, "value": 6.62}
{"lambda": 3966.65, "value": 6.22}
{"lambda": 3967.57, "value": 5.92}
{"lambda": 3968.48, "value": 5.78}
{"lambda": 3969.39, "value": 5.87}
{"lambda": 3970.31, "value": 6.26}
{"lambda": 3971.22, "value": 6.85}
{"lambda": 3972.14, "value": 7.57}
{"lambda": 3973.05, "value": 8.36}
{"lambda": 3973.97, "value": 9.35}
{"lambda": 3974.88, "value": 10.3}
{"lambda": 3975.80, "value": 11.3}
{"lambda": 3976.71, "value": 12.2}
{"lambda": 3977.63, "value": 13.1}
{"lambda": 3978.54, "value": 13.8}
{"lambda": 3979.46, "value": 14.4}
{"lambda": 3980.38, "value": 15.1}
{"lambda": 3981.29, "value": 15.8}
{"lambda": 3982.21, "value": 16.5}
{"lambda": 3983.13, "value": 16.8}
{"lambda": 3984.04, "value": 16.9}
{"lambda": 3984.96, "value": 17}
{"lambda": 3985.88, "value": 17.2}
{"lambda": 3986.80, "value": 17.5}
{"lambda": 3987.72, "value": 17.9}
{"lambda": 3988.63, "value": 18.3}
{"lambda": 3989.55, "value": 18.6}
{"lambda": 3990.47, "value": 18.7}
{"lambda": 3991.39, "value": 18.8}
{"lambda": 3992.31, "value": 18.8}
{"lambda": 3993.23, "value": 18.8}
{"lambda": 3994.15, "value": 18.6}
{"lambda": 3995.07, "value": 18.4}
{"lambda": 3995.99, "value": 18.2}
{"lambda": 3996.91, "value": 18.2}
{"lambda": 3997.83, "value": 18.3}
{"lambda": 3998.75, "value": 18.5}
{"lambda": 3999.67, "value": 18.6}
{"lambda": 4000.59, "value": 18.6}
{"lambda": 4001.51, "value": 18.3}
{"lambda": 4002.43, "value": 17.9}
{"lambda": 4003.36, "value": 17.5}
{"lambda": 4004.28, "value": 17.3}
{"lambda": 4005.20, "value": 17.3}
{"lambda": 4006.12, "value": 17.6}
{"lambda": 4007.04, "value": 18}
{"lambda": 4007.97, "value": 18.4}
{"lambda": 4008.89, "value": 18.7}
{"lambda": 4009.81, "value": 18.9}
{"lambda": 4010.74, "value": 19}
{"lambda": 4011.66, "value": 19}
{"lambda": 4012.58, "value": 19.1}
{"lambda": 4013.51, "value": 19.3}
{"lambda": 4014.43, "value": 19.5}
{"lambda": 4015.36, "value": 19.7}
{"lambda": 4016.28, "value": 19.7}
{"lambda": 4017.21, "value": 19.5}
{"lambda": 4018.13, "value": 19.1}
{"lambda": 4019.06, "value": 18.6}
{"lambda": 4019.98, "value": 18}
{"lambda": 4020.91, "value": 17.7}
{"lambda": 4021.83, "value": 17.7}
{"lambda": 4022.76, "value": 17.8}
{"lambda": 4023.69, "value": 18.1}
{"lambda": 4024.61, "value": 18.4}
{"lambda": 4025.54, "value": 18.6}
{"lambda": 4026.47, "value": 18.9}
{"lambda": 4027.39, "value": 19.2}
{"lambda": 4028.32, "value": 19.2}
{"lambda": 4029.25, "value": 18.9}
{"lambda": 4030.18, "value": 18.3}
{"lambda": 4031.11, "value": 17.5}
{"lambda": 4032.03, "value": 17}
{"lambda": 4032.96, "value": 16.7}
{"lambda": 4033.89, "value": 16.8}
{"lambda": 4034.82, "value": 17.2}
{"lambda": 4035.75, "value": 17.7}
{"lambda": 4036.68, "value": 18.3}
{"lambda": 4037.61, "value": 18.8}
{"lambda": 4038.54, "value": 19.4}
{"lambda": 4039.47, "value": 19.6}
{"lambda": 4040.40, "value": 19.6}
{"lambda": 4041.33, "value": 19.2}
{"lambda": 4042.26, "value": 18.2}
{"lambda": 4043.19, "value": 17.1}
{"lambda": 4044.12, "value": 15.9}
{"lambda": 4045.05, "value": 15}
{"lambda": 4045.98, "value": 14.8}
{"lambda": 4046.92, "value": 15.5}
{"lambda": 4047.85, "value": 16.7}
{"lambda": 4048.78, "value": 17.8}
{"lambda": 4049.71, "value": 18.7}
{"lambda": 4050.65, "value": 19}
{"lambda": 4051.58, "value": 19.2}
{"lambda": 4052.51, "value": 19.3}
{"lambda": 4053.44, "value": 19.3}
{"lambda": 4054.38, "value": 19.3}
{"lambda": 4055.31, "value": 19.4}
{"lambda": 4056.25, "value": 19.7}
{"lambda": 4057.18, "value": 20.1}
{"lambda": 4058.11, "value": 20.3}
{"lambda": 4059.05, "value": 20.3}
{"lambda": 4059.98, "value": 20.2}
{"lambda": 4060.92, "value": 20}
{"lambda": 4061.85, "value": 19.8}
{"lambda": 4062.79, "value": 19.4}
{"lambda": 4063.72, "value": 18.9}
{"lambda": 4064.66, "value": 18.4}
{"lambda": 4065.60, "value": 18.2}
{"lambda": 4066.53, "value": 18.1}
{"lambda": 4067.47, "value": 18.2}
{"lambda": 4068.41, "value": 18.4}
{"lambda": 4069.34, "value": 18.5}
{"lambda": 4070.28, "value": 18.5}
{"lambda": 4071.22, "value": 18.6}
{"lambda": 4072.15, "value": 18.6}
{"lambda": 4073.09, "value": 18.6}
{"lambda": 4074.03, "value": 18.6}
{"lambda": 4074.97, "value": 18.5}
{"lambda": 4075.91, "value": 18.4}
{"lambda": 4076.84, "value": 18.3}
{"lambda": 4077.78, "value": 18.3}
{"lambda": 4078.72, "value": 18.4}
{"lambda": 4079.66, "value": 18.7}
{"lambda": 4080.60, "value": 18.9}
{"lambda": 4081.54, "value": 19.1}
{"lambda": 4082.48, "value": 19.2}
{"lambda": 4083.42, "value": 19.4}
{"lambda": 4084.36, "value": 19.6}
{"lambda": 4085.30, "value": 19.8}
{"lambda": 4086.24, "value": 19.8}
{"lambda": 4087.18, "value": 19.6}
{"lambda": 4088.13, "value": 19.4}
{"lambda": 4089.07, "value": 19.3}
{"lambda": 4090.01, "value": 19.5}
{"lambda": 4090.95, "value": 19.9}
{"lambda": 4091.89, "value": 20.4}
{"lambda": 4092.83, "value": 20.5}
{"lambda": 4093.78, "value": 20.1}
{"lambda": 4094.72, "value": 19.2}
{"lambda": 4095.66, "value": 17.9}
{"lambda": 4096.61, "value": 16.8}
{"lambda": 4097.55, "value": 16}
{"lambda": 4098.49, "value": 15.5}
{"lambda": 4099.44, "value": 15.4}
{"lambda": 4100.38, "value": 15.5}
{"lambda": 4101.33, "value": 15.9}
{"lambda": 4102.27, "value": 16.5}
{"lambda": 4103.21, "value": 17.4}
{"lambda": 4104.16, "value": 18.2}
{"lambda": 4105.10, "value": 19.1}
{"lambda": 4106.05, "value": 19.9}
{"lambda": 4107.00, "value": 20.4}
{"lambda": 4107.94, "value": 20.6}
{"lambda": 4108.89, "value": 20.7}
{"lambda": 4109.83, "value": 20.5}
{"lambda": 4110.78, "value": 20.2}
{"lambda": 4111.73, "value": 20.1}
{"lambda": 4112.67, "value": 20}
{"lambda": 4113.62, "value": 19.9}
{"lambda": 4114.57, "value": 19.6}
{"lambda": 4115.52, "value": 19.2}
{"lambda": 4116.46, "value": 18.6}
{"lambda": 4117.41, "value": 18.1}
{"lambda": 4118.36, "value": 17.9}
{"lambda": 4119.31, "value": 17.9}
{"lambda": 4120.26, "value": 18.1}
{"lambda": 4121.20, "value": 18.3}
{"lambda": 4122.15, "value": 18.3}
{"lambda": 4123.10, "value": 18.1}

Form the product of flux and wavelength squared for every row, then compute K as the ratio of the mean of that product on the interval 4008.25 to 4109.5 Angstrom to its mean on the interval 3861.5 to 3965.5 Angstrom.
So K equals 1.81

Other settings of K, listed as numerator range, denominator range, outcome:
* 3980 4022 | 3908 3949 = 1.80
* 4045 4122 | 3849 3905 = 1.91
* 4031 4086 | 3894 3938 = 1.73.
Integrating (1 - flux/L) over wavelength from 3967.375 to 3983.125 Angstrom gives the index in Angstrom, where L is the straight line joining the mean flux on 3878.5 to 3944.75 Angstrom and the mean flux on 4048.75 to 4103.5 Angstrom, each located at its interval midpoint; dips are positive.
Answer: 3.7 Angstrom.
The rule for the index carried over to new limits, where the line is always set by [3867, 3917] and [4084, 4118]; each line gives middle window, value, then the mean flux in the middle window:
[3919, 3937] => 6.1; 8.58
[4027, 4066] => -3.2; 18.4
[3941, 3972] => 7.6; 10.5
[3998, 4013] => -2.5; 18.3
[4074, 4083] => -0.3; 18.6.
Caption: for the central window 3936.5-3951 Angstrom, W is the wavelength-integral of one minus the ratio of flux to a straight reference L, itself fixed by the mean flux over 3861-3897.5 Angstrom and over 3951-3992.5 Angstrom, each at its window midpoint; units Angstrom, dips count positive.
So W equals 1.5 Angstrom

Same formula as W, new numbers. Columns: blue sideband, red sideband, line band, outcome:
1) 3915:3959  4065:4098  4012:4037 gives -4.6 Angstrom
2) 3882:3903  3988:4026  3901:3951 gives 9.7 Angstrom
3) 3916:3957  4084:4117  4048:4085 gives -4.0 Angstrom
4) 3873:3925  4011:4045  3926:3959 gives 9.7 Angstrom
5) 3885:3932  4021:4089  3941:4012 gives 5.7 Angstrom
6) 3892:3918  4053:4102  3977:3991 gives -0.4 Angstrom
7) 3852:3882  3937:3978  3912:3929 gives -2.6 Angstrom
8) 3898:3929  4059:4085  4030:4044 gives -0.4 Angstrom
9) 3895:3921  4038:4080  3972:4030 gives -1.9 Angstrom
